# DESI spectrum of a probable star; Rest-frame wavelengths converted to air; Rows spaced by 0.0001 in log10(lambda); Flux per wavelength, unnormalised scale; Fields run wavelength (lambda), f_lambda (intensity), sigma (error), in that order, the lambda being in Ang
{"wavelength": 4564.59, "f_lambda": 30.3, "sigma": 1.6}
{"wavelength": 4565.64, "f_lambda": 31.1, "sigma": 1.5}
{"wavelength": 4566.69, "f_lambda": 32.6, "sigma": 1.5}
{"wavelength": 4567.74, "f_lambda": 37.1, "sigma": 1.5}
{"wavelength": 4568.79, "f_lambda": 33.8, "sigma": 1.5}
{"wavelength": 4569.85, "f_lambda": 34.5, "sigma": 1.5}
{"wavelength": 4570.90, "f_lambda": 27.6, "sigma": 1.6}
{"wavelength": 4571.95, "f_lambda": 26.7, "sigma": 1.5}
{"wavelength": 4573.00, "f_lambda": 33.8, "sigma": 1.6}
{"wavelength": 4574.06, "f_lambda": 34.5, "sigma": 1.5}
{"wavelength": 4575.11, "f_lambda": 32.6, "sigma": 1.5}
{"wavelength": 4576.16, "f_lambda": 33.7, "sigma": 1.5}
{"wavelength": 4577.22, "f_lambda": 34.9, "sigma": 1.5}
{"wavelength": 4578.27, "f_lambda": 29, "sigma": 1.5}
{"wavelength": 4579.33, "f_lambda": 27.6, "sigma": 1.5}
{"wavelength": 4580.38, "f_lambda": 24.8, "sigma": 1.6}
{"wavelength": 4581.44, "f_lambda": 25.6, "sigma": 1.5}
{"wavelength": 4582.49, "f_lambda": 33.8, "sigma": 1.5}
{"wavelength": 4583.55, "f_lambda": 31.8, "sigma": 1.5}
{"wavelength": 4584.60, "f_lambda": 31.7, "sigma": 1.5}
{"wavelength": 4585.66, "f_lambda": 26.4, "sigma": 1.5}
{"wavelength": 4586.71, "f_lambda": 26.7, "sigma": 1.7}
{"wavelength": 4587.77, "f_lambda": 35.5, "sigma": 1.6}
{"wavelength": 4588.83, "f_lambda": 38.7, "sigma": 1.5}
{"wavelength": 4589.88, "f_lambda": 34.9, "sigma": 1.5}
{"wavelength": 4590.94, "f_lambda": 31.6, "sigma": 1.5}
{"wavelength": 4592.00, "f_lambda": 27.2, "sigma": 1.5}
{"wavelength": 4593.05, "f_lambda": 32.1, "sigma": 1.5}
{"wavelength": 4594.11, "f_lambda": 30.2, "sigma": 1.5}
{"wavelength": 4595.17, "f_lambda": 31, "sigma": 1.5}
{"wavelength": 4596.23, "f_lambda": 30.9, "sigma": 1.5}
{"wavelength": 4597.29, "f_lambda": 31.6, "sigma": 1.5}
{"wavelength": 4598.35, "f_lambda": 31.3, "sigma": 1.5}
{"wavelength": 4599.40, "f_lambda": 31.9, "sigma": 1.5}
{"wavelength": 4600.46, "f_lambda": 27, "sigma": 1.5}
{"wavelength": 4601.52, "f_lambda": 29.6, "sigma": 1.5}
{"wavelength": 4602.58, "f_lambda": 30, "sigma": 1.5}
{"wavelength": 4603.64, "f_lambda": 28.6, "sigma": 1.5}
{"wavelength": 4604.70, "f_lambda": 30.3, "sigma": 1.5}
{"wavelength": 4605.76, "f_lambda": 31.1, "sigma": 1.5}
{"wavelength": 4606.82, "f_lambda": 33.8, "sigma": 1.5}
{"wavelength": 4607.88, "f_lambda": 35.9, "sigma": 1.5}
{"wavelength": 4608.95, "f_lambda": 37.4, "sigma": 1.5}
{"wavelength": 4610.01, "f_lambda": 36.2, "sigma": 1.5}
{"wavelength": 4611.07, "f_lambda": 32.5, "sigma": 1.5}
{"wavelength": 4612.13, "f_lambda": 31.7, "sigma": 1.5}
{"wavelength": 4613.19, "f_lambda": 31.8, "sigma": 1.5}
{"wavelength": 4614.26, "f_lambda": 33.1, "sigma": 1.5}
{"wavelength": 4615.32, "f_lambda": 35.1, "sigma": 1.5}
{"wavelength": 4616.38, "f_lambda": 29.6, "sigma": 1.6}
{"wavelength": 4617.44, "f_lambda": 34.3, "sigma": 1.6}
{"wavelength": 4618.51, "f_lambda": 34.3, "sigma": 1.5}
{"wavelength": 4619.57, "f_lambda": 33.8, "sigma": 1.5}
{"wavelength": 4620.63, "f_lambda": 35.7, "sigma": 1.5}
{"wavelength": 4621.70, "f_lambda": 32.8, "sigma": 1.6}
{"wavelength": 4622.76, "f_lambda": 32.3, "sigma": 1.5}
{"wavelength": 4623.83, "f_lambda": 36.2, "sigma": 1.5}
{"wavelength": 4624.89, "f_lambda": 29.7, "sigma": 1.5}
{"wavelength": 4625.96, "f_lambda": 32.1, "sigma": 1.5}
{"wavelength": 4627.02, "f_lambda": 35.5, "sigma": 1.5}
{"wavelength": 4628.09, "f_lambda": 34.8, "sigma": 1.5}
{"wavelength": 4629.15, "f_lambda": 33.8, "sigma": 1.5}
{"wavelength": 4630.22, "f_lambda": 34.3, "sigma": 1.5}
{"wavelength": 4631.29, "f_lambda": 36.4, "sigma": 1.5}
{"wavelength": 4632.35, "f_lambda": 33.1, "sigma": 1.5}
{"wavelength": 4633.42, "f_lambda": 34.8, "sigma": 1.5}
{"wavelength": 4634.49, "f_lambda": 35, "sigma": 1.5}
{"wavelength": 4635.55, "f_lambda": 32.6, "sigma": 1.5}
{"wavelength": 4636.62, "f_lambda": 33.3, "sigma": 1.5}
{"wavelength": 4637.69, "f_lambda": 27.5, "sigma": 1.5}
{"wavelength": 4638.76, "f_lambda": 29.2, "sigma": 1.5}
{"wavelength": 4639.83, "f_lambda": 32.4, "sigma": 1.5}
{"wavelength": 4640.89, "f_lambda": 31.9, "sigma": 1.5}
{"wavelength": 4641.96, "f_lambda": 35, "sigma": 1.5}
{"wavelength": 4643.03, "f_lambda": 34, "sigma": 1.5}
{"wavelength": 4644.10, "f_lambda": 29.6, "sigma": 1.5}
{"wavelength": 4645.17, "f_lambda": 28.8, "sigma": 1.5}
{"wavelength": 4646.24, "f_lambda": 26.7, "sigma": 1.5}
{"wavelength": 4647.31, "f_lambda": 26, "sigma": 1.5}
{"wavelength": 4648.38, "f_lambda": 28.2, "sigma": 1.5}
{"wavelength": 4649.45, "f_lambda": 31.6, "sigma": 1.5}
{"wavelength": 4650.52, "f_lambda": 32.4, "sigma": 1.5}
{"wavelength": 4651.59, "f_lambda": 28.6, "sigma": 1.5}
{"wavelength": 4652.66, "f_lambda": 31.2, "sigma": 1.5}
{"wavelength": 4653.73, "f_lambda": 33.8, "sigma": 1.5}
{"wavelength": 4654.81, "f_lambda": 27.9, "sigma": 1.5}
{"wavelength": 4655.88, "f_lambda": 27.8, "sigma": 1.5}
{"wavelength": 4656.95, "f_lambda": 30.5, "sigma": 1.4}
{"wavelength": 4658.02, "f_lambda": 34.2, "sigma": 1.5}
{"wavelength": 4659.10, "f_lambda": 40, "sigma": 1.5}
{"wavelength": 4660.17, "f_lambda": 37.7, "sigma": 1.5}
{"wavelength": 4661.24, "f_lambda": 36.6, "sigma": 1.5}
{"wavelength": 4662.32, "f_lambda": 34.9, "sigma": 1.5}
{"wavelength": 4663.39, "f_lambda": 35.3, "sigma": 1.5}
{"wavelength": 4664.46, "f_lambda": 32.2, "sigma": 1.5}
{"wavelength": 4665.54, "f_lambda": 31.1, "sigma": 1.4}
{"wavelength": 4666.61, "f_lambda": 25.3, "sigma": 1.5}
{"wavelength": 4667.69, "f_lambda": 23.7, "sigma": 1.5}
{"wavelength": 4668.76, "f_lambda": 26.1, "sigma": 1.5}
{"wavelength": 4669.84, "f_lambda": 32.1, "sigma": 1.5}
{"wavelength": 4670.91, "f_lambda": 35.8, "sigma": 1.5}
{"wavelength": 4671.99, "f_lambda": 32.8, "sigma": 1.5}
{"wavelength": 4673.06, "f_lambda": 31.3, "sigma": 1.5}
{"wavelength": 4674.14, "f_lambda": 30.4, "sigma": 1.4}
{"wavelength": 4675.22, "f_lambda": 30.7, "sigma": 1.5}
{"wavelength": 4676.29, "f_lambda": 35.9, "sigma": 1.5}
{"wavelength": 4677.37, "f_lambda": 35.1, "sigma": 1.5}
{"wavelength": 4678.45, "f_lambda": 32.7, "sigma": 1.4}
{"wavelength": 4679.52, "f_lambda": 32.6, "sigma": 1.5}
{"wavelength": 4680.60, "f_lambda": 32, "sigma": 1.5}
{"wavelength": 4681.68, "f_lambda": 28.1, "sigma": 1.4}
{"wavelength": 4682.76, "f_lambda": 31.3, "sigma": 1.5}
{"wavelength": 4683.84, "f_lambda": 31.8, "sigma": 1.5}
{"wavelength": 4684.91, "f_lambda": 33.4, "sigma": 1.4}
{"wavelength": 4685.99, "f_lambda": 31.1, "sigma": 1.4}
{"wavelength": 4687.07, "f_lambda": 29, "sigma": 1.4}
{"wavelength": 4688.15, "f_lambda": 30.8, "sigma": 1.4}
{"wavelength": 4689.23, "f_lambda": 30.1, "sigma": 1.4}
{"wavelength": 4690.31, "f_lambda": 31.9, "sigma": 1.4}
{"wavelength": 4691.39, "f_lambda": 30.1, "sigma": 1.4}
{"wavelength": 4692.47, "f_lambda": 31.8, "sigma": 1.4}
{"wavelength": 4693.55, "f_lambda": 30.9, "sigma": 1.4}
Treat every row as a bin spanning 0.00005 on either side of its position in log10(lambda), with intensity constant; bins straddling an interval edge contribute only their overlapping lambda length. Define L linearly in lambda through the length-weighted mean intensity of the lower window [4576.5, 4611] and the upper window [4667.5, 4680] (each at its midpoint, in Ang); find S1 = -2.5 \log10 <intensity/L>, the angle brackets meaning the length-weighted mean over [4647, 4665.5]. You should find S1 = -0.02 mag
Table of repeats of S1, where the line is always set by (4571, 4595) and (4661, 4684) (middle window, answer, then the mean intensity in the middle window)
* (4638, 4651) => 0.04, 30.4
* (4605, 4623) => -0.08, 33.6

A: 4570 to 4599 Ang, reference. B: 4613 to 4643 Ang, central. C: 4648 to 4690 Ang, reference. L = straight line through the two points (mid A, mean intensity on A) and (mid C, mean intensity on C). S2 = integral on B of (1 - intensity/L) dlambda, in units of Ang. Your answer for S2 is -1.8 Ang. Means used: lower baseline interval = 31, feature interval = 33.3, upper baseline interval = 31.7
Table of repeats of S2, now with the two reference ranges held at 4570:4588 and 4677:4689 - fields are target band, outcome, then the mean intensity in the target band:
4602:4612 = -0.7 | 32.8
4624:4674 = -1.2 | 31.9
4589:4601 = -0.2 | 31.1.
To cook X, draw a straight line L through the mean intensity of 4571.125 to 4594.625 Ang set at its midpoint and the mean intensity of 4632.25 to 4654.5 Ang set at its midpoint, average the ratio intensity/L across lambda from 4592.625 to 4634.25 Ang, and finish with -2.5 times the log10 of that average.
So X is -0.056 mag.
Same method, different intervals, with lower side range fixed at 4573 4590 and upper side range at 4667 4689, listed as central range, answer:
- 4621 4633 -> -0.081 mag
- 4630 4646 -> -0.036 mag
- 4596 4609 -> 0.002 mag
